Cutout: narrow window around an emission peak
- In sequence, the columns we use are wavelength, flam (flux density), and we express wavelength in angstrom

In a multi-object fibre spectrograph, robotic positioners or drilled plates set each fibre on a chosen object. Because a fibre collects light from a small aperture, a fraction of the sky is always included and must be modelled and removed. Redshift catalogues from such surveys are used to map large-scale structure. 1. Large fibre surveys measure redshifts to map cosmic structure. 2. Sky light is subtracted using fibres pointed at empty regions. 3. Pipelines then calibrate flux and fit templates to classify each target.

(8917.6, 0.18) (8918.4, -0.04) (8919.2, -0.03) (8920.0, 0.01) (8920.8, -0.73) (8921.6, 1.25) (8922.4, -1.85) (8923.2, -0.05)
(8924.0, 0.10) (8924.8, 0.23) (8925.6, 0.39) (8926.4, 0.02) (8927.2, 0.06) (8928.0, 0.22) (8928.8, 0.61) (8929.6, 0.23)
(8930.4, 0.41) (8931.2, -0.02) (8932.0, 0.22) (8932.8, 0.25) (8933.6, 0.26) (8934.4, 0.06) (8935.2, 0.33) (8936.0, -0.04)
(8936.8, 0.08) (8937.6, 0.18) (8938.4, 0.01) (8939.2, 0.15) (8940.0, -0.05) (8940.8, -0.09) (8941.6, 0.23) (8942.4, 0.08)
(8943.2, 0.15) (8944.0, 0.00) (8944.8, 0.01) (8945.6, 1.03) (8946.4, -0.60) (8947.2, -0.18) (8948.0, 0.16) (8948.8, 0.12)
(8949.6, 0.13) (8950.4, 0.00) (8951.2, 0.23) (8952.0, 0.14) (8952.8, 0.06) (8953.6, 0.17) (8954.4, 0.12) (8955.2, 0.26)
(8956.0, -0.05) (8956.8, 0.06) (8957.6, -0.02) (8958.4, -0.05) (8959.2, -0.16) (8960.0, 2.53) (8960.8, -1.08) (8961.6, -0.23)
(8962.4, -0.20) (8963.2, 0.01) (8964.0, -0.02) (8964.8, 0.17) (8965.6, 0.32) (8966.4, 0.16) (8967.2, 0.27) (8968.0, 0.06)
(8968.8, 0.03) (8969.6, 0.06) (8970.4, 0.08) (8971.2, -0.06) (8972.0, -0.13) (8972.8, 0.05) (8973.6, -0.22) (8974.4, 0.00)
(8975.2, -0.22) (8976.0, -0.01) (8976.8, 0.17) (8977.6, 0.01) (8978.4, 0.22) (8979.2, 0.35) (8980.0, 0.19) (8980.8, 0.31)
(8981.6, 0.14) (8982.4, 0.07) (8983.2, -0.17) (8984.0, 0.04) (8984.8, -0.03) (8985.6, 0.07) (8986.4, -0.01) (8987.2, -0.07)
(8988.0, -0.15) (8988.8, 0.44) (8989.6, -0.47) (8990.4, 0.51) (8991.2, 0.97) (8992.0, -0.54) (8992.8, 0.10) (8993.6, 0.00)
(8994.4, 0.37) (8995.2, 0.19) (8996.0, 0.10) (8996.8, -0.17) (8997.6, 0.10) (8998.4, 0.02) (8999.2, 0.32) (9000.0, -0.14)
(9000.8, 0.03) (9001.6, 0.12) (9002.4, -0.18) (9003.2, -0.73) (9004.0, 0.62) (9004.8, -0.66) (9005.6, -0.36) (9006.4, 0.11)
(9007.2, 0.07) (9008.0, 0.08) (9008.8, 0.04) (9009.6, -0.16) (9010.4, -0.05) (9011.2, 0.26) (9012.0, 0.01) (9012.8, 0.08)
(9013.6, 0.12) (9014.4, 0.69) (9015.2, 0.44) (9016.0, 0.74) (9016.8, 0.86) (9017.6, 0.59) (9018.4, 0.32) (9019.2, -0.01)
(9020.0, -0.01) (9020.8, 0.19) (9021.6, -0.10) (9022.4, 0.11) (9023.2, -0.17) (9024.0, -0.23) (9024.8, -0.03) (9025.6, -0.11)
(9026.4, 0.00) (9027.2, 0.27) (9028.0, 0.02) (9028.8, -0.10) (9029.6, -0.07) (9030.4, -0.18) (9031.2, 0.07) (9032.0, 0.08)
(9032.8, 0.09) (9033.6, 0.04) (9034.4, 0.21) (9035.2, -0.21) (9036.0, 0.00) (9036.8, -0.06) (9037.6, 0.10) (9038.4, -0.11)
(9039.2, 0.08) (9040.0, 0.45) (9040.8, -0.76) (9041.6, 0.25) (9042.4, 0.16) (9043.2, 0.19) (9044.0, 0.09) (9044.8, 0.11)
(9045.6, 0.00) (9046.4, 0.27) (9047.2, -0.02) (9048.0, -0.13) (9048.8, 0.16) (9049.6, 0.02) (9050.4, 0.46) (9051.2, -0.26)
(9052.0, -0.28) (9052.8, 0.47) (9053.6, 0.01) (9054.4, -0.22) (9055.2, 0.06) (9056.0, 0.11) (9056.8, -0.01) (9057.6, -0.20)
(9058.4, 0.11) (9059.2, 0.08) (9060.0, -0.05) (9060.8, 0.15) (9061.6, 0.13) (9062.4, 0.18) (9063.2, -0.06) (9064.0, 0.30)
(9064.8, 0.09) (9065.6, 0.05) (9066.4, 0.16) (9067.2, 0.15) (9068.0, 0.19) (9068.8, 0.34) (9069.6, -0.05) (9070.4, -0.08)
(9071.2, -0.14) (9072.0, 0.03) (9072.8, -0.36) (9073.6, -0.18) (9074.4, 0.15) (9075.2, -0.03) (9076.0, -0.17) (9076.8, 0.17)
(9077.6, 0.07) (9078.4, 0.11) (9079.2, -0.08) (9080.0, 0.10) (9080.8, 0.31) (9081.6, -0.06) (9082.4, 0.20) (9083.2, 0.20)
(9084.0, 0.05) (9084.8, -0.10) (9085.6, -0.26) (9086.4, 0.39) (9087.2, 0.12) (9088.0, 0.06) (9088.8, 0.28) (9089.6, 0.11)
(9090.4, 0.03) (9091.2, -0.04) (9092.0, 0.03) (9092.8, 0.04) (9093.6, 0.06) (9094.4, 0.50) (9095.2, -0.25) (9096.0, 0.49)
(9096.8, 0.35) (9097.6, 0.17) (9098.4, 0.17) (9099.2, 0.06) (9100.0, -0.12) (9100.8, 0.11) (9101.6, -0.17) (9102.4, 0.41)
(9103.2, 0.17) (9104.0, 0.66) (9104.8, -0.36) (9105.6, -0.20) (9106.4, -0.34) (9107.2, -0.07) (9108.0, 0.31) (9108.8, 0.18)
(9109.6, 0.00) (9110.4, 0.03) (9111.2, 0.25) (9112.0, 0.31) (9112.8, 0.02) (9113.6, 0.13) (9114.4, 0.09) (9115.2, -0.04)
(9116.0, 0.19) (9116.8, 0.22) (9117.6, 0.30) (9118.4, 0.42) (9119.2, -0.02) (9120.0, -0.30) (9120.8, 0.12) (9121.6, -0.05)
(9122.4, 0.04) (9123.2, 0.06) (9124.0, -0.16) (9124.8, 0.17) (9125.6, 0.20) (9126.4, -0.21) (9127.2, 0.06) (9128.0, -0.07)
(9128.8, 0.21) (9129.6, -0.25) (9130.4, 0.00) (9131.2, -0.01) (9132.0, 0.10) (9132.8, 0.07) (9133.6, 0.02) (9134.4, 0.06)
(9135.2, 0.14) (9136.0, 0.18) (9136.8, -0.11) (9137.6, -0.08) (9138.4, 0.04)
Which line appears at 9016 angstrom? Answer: [O III] 5007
